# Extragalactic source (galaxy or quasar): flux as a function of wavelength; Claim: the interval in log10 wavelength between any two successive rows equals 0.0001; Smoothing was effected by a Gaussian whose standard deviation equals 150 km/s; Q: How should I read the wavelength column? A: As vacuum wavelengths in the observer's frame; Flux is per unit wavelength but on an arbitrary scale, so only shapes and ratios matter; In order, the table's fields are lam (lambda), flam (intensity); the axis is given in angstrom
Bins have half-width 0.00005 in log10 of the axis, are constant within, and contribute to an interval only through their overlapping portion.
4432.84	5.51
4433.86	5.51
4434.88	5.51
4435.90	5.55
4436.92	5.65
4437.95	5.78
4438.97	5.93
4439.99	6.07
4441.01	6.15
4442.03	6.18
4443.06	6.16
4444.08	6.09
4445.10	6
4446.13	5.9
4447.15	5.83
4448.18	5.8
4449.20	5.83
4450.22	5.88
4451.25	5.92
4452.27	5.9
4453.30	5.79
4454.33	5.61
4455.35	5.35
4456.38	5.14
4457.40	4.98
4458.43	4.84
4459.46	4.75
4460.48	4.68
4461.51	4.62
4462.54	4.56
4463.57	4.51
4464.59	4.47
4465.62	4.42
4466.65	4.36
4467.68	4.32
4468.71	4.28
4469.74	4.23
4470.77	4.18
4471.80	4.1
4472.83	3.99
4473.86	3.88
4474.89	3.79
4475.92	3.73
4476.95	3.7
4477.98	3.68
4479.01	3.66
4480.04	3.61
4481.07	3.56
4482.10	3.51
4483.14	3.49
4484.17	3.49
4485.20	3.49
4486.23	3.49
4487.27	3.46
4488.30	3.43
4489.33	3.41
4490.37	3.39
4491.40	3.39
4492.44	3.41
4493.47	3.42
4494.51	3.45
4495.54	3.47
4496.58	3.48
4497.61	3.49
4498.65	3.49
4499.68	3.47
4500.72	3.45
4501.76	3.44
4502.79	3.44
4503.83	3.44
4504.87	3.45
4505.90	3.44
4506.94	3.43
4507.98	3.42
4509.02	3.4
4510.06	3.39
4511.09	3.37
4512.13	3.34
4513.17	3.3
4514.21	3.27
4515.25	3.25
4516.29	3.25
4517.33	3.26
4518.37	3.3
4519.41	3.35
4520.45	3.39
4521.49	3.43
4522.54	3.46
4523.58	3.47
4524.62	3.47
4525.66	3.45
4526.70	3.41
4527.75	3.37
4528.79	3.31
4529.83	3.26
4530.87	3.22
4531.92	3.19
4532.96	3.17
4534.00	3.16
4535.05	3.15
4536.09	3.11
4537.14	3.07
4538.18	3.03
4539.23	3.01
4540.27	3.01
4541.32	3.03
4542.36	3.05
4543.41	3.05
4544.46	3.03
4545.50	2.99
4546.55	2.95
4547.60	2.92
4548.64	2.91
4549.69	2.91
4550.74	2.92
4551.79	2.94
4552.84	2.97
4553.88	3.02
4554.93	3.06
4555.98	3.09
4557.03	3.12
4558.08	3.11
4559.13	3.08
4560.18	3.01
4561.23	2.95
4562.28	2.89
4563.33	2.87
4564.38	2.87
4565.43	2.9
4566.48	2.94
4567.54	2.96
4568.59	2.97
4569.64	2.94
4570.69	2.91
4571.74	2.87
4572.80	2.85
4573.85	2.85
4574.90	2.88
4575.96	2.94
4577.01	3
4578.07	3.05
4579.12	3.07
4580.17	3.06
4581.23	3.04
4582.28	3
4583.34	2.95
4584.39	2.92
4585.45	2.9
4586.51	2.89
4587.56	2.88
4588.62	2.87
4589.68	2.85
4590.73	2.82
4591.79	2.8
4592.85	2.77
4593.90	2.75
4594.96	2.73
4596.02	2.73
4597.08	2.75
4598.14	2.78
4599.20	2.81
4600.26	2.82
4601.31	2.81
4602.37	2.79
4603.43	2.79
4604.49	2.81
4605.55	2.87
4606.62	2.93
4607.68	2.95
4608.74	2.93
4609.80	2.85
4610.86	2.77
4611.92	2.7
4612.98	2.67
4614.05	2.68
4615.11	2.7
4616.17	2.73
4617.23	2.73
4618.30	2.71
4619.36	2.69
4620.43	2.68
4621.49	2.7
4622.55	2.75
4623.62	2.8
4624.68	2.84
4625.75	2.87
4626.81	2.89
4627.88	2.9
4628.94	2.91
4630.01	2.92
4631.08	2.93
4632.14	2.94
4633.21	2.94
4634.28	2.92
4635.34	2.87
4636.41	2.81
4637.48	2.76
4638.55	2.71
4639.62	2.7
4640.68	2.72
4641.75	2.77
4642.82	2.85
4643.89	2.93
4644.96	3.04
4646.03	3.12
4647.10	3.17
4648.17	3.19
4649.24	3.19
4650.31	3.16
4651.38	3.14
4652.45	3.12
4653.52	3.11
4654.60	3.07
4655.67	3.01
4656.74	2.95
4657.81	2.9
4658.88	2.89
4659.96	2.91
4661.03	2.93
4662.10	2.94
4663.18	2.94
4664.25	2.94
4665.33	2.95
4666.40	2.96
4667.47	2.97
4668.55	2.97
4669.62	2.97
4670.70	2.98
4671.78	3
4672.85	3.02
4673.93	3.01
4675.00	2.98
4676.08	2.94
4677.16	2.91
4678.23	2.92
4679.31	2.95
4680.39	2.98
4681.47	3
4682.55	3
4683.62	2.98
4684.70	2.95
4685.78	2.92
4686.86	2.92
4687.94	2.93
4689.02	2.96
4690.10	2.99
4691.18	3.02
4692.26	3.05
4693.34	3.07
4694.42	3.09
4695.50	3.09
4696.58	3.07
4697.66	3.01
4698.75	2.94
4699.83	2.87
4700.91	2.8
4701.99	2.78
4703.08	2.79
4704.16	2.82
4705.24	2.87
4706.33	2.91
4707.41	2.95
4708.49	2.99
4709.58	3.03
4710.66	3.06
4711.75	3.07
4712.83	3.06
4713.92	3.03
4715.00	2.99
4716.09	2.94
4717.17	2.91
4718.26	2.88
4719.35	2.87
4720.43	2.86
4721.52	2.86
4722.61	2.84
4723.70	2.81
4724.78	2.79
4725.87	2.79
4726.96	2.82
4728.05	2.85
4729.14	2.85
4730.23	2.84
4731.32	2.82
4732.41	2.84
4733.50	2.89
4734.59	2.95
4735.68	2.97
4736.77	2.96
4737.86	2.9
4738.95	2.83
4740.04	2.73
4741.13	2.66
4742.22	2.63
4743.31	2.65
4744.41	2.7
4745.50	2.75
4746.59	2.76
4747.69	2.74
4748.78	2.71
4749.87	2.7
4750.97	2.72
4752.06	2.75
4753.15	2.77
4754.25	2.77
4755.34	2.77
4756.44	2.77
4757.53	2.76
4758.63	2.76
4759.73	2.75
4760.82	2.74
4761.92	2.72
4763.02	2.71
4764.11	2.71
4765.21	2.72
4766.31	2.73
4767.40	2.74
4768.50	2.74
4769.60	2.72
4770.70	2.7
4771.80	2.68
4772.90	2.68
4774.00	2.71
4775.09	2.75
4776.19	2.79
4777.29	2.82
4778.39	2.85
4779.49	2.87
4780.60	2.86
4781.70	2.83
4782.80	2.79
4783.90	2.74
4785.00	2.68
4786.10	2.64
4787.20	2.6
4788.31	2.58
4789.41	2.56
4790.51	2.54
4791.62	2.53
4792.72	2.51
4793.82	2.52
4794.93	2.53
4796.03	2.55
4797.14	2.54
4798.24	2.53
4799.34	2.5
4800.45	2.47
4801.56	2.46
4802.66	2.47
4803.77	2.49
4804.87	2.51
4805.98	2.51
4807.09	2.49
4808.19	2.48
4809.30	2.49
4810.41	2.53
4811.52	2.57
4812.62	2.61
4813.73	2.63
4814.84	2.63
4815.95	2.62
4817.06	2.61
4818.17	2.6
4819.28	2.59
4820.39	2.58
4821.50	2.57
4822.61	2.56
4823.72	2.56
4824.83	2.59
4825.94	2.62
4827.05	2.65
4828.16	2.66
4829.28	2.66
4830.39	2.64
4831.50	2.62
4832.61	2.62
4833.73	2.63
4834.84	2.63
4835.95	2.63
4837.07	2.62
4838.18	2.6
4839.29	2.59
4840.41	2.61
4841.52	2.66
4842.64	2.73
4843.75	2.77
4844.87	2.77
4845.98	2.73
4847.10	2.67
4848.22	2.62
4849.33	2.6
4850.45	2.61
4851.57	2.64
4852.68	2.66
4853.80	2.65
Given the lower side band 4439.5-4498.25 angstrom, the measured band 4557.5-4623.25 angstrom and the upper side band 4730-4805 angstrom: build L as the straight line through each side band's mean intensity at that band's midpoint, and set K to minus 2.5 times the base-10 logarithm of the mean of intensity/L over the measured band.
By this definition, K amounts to 0.297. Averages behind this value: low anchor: 4.48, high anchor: 2.71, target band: 2.86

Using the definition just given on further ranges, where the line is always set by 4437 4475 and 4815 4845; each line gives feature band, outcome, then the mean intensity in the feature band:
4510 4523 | 0.38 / 3.33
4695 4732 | 0.18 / 2.91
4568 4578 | 0.44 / 2.92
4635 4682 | 0.27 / 2.96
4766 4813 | 0.11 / 2.63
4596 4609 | 0.42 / 2.83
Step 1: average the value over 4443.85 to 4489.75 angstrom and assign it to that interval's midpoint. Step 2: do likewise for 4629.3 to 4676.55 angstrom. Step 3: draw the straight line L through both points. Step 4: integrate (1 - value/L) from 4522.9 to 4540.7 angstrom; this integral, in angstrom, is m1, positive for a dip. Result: 3.3 angstrom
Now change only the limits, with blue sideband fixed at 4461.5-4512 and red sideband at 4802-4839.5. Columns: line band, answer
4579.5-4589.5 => 1.3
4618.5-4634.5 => 1.9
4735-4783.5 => 0.5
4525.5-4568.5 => 5.4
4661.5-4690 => 1.0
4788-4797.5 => 0.5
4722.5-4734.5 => 0.2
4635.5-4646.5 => 1.2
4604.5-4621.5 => 2.6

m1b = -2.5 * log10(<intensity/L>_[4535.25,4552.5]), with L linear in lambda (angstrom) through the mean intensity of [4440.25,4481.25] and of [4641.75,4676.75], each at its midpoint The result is 0.338 mag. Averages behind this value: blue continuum 4.88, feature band 3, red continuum 3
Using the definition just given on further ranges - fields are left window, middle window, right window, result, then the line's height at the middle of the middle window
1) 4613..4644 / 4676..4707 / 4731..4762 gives -0.061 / 2.79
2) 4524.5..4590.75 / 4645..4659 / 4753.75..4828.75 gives -0.079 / 2.87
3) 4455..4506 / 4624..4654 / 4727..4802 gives 0.102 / 3.23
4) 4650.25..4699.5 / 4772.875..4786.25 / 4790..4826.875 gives -0.055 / 2.64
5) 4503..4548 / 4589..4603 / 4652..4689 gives 0.120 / 3.11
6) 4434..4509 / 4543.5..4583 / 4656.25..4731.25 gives 0.270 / 3.81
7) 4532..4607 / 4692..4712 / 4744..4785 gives -0.055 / 2.81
